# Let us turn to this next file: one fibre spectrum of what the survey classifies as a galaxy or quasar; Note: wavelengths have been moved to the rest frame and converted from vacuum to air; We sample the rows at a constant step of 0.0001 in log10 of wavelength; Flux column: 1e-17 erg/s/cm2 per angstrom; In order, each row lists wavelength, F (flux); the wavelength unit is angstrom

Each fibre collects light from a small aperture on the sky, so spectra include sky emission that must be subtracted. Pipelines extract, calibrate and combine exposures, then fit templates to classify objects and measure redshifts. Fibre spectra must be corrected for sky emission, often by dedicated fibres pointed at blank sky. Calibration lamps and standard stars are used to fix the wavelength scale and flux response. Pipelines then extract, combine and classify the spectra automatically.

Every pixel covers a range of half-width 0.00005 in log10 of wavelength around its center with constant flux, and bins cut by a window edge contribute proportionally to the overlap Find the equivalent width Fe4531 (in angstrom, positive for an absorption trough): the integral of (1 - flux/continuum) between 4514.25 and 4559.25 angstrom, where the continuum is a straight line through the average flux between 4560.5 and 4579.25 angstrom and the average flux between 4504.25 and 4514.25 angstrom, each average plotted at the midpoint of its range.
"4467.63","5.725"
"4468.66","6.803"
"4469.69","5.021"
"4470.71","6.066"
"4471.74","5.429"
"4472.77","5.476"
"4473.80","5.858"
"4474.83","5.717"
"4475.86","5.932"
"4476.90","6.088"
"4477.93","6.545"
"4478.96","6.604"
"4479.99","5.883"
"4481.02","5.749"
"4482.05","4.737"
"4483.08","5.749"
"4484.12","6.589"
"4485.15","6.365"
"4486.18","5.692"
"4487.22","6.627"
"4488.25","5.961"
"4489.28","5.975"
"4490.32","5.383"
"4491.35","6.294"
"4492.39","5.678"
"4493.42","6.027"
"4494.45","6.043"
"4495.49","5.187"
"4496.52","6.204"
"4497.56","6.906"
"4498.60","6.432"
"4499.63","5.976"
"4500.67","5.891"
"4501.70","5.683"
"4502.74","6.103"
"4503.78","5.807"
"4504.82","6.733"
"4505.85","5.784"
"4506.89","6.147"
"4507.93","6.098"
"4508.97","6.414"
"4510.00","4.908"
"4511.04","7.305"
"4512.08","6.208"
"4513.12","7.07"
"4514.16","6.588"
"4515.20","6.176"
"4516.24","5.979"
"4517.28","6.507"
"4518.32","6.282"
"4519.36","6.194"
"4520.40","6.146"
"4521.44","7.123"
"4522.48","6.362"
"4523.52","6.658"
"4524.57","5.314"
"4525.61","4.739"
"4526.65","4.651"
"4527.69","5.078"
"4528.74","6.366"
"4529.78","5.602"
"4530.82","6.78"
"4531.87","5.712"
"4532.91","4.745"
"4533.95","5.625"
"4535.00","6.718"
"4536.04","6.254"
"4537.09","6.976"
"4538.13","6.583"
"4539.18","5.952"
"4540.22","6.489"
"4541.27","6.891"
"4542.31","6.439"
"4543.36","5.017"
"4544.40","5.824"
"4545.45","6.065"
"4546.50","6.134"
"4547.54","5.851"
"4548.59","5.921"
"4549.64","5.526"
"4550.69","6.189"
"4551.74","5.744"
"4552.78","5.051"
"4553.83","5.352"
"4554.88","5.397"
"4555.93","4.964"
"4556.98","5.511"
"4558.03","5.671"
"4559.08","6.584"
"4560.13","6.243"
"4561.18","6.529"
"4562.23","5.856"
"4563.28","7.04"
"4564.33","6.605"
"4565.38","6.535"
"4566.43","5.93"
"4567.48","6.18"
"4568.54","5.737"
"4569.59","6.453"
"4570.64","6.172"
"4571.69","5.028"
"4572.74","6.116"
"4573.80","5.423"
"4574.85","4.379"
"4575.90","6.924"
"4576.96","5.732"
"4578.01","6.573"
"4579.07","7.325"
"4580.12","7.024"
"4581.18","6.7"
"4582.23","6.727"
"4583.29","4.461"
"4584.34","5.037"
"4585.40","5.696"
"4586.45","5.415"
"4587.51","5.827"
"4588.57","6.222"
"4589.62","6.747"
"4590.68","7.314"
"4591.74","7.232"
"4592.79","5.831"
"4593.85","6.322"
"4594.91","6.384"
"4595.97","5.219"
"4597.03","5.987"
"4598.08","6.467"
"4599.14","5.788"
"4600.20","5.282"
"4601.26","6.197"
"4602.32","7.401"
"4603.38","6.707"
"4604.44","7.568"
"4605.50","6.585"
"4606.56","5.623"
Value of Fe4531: 2.1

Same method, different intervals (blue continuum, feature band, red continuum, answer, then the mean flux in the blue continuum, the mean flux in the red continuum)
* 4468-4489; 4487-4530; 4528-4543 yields 0.1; 5.94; 6.19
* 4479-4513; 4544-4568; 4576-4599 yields 0.8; 6.04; 6.21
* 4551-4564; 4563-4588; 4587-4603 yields 0.1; 5.85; 6.29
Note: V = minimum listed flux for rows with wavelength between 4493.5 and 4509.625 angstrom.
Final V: 5.187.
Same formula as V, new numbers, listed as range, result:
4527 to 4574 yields 4.745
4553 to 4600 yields 4.379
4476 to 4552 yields 4.651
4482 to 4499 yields 4.737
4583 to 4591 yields 4.461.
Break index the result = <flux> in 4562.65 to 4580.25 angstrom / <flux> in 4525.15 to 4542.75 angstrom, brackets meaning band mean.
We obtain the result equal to 1.0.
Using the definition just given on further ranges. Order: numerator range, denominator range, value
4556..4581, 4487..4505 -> 1.02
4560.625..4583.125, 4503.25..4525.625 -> 1.00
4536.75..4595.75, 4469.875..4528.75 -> 1.01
